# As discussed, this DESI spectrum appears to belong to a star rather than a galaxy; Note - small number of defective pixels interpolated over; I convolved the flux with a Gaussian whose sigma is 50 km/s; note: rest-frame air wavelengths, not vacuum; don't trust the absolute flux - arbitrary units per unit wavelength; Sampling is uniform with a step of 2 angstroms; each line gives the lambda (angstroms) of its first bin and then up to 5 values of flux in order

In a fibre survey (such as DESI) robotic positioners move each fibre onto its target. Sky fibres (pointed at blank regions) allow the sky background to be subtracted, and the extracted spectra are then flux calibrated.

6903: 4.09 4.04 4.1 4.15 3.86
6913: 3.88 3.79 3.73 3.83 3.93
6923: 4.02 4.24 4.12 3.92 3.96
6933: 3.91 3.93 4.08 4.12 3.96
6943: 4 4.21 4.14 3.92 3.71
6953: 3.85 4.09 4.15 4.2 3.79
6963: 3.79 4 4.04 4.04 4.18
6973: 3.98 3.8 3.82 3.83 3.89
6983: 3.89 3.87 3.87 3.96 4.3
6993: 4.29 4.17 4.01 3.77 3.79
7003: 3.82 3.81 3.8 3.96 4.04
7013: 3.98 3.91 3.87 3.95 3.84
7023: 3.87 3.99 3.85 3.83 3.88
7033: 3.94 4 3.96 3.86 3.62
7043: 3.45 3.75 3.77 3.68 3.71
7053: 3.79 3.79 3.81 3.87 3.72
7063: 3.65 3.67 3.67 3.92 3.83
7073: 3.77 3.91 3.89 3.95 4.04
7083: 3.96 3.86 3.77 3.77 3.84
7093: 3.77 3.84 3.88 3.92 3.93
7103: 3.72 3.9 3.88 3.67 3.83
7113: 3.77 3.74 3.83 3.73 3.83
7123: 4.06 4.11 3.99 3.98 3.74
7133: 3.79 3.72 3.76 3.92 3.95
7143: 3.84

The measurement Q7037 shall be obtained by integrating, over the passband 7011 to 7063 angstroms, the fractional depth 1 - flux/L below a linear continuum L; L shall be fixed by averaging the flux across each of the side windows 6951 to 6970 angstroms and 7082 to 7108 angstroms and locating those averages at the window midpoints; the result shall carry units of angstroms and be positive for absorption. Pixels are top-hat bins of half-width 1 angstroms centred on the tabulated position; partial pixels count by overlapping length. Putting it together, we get 1.0 angstroms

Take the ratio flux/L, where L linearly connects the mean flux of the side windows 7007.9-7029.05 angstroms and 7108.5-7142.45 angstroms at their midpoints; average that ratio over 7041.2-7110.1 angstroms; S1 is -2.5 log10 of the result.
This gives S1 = 0.02 mag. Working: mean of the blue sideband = 3.92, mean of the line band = 3.8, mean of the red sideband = 3.85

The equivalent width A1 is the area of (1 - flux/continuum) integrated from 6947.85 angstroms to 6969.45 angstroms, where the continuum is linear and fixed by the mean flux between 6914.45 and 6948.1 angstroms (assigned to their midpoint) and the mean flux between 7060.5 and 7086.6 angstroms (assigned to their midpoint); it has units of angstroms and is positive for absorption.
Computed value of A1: 0.02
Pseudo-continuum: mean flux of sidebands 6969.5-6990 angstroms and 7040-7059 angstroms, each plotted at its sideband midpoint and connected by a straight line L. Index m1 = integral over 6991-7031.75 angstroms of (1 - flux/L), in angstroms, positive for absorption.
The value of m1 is -1.1 angstroms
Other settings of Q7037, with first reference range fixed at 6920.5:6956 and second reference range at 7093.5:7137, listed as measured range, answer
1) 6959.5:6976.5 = 0.10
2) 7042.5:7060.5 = 0.75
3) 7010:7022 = 0.02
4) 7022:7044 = 0.45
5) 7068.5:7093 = 0.05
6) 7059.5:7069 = 0.44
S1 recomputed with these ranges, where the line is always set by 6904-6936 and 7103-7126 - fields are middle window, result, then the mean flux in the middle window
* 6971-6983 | 0.01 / 3.89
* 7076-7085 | -0.02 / 3.95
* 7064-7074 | 0.03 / 3.77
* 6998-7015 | 0.01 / 3.87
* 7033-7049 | 0.03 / 3.78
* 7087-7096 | 0.02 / 3.8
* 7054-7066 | 0.04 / 3.75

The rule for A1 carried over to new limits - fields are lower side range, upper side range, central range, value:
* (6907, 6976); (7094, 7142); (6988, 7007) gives -0.19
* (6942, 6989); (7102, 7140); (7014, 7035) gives 0.09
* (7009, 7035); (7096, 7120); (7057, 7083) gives 0.22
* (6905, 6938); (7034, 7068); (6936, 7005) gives -1.63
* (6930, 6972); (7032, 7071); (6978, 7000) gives -0.40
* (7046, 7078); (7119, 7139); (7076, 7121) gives -0.08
